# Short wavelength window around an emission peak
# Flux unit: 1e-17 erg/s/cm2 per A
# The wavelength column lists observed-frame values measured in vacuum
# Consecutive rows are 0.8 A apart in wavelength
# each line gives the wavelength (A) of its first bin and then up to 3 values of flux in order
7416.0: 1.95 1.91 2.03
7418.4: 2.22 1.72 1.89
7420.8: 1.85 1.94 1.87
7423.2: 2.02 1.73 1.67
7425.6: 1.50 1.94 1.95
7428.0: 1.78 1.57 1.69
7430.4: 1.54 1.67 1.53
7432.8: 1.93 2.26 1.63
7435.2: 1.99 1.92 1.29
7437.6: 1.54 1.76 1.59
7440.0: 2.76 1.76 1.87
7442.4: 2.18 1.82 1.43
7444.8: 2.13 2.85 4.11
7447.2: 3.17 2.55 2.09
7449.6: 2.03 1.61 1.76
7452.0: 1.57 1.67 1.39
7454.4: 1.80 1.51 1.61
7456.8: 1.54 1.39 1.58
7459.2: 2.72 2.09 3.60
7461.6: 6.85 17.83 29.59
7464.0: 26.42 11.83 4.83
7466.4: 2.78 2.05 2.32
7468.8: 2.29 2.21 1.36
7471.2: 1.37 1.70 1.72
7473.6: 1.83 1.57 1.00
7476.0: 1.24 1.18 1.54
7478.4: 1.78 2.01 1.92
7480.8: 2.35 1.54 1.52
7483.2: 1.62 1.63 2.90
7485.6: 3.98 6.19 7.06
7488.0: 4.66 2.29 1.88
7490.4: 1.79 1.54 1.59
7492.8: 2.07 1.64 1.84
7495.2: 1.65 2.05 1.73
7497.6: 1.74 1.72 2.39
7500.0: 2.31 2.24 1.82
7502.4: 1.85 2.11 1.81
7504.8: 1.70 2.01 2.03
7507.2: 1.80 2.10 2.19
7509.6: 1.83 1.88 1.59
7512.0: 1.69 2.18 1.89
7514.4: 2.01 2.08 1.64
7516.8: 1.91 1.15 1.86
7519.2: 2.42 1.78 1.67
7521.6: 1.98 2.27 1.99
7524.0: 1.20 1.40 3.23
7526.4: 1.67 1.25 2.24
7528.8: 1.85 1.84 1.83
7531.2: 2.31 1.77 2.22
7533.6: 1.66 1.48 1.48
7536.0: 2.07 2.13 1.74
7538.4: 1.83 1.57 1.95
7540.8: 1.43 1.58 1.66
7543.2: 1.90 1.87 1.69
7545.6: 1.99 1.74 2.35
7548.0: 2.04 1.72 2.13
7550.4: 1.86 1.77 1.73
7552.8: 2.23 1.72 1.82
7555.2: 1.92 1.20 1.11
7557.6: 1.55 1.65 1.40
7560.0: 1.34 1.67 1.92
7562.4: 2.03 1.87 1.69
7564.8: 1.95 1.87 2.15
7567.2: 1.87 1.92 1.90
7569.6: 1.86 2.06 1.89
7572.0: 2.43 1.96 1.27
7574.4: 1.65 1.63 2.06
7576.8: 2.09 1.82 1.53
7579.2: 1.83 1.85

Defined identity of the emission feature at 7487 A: [N II]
